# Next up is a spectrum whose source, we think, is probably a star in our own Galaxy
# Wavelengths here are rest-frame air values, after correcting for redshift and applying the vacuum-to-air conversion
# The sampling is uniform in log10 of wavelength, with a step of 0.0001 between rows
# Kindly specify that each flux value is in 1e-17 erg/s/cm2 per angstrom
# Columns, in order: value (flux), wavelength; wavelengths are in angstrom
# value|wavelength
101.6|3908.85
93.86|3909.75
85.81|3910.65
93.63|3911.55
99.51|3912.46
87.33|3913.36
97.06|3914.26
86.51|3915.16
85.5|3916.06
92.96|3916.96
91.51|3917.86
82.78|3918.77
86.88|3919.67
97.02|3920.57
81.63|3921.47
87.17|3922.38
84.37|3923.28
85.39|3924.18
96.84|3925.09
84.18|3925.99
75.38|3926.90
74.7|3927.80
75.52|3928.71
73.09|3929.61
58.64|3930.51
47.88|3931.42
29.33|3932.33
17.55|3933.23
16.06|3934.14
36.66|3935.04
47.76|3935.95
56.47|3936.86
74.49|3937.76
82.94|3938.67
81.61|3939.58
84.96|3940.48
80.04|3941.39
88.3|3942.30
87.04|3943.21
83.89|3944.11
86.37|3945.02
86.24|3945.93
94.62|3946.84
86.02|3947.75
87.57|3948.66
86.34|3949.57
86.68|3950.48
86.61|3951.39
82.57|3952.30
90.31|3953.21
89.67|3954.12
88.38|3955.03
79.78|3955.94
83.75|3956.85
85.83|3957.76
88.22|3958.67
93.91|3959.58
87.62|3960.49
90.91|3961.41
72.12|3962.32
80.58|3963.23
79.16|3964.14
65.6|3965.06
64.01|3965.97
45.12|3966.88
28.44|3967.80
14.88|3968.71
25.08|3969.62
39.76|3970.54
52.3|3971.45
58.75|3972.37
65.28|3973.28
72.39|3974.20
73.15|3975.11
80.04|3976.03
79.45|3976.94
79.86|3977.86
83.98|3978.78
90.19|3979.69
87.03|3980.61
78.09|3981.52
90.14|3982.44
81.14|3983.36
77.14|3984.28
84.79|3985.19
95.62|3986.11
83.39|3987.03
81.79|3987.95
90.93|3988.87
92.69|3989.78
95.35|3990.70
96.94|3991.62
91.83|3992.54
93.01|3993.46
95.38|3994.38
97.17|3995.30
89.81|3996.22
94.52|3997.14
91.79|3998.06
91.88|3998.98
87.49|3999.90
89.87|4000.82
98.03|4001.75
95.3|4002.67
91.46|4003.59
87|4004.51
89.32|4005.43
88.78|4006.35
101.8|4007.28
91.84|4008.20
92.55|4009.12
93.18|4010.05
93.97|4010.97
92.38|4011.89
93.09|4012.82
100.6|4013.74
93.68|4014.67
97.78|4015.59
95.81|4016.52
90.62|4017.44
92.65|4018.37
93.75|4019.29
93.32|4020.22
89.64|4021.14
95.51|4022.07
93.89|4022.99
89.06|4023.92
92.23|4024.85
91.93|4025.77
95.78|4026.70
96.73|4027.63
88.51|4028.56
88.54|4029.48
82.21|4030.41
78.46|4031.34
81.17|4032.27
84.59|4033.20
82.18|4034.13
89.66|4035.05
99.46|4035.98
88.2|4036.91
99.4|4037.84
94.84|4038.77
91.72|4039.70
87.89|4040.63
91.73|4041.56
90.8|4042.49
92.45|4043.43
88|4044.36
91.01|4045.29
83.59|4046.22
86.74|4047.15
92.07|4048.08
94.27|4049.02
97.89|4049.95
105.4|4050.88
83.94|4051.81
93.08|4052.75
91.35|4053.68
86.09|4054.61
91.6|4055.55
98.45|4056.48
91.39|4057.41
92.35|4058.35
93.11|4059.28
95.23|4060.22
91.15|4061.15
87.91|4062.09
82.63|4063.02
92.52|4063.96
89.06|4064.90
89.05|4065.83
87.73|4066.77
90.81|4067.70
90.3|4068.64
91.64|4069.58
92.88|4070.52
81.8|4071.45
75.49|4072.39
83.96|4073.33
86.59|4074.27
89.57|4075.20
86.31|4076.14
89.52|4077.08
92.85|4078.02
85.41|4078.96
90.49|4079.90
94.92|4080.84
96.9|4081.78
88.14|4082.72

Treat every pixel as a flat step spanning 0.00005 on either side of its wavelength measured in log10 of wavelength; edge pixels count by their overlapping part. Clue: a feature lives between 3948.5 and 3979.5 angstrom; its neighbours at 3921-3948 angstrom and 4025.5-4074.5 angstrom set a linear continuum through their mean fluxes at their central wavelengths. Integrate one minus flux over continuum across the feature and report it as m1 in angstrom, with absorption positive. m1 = 1.37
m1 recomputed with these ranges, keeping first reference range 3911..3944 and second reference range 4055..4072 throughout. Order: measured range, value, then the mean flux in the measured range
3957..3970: 2.1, 66.5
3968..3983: 2.7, 66.4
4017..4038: -0.9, 90.2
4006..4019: -1.5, 94.2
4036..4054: -0.7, 92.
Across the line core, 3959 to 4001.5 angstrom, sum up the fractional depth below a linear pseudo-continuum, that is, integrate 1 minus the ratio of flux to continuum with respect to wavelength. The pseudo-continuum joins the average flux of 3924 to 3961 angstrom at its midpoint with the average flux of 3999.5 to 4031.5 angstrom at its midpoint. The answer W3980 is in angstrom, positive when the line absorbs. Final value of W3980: 3.3 angstrom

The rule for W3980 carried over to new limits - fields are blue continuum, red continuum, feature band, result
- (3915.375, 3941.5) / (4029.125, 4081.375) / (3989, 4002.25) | -2.0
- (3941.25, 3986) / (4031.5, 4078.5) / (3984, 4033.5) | -5.0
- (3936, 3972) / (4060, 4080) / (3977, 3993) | -1.7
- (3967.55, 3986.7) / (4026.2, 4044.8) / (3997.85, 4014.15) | -2.8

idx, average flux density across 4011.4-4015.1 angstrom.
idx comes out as 94.8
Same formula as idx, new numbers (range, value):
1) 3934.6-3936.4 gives 42.2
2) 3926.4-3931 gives 71.4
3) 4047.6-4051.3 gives 97.2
